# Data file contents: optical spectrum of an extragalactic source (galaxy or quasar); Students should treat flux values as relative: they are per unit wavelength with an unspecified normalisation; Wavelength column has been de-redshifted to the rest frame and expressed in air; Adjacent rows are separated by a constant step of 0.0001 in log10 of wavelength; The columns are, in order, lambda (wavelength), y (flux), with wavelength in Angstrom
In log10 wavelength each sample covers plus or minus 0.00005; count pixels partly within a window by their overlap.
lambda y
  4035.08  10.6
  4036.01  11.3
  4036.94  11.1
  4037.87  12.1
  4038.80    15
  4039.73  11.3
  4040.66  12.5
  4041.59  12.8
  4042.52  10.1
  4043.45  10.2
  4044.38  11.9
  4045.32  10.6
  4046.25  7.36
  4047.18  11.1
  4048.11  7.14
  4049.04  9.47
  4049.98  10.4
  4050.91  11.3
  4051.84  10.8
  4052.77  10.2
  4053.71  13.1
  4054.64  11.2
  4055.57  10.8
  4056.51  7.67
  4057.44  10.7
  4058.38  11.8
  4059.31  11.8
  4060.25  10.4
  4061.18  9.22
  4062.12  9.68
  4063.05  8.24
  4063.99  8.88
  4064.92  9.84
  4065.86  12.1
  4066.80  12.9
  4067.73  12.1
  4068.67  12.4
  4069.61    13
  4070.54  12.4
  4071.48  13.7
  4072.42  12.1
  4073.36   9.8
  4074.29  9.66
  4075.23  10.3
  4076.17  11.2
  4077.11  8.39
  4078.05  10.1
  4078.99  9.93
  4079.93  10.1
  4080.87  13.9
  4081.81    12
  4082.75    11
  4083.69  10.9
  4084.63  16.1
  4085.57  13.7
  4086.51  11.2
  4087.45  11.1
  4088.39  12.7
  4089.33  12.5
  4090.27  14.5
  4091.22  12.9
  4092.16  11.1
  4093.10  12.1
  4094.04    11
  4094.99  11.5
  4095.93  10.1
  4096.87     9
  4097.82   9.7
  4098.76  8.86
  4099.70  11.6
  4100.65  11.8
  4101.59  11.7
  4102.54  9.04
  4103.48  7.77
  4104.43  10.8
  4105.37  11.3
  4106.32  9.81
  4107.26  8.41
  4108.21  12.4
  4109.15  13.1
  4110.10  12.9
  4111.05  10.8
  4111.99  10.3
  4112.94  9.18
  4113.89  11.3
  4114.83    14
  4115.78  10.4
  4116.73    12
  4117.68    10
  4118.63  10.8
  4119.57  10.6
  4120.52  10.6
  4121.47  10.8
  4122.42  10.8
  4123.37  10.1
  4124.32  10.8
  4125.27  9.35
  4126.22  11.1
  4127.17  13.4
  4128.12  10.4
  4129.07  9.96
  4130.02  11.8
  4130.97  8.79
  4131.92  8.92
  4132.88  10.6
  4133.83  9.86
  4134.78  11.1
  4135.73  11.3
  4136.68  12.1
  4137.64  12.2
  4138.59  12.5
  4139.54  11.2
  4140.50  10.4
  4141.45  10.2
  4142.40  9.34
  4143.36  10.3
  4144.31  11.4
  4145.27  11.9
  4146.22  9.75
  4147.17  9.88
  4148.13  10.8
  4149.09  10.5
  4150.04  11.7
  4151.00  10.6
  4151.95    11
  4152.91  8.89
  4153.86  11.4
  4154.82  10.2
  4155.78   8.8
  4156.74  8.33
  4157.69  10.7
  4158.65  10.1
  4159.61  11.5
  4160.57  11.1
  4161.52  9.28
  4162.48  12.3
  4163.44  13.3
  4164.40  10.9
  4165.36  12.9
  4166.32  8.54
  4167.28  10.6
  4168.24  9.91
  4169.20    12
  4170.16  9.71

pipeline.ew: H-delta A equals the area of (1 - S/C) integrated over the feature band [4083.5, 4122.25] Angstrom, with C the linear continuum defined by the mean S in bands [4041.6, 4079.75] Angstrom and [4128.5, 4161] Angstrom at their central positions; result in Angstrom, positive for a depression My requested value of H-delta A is -2.33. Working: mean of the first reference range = 10.6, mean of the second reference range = 10.6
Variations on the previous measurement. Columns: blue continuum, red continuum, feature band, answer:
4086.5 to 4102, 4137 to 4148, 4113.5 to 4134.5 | 0.6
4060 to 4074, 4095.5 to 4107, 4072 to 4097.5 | -2.1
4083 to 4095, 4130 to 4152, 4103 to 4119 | 1.1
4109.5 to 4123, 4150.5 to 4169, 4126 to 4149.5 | 0.0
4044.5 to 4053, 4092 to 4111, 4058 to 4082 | -1.8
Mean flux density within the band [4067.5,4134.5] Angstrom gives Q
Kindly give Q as 11.1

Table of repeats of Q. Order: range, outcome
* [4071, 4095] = 11.7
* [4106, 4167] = 10.8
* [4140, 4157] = 10.3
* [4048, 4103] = 11.1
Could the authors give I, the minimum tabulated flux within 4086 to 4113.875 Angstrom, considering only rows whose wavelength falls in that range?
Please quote 7.77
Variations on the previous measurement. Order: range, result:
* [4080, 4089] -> 10.9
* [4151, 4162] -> 8.33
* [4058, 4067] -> 8.24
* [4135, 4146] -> 9.34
